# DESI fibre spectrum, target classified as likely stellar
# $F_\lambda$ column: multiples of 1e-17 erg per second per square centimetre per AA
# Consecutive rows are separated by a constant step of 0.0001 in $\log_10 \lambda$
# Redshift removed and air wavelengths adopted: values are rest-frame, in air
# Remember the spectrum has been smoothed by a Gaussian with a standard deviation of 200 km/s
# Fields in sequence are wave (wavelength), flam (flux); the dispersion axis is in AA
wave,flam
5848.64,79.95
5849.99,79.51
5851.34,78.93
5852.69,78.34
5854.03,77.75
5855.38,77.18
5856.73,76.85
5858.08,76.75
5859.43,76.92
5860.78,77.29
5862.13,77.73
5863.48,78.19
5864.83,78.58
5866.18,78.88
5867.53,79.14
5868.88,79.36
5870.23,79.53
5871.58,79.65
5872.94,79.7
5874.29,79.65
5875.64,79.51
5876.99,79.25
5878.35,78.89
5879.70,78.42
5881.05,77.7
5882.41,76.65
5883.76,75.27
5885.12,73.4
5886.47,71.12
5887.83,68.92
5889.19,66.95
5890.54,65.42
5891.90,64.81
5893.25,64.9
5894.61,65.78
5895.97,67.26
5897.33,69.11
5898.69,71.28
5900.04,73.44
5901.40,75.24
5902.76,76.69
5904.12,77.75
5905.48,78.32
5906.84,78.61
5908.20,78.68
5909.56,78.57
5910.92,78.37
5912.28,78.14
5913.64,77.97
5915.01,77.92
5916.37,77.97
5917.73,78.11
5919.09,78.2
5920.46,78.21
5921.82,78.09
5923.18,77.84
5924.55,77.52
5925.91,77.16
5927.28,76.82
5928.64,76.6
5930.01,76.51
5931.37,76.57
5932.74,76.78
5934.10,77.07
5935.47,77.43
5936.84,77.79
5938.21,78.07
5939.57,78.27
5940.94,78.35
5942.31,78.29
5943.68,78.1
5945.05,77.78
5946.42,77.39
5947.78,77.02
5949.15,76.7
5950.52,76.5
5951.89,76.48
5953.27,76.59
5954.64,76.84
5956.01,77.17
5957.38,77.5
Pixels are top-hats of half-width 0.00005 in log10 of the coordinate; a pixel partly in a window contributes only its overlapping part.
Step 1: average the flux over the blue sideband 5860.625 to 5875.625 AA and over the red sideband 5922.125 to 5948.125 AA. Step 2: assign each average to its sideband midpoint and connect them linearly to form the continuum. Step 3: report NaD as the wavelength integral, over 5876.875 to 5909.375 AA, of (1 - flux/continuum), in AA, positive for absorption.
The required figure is 2.2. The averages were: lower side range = 79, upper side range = 77.5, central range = 73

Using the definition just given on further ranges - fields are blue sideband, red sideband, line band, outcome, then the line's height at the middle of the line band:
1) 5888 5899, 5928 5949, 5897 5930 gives -2.53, 71.6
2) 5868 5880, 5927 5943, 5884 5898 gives 1.92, 78.8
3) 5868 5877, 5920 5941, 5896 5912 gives 0.55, 78.4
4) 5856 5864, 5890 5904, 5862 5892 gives -0.93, 73.8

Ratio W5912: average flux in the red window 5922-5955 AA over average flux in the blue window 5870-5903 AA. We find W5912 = 1.1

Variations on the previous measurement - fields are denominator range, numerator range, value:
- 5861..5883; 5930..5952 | 0.98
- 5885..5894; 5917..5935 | 1.14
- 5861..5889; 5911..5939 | 1.00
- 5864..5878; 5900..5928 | 0.98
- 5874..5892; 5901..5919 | 1.05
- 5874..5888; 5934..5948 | 1.02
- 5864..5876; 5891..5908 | 0.91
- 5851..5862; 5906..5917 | 1.01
